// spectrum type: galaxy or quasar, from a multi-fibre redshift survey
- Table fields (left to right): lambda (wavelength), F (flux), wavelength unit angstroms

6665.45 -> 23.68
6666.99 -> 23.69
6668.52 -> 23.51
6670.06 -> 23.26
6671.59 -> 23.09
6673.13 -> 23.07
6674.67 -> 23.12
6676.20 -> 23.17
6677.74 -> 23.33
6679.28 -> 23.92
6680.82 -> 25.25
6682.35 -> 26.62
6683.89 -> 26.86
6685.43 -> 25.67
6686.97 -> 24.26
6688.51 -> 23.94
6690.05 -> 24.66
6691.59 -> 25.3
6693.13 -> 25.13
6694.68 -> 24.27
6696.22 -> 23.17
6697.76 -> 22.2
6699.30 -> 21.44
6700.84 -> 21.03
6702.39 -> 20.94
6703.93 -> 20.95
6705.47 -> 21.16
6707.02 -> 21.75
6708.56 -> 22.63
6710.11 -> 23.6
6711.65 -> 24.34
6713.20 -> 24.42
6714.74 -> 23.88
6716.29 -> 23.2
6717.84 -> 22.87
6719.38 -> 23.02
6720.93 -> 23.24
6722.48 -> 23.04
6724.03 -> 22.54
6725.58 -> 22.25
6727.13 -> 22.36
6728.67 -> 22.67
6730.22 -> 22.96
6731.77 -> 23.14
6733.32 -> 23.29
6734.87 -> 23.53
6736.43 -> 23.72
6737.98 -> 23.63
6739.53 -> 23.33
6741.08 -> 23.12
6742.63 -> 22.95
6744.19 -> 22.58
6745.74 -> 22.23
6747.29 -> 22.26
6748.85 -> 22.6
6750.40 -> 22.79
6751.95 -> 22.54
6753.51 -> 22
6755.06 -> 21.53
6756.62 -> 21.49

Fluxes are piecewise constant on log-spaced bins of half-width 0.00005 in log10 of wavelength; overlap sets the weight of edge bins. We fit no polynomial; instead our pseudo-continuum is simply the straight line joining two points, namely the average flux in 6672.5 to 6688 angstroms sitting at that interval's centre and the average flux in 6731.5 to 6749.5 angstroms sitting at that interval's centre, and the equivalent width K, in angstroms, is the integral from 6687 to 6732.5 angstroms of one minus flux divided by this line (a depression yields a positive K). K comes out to 1.5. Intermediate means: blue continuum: 24.5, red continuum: 23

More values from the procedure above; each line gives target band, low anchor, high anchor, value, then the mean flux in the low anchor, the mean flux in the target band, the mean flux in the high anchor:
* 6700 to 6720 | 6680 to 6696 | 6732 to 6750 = 1.36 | 25.1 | 22.6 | 23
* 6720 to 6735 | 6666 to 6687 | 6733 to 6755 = 0.19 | 24.2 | 22.9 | 22.8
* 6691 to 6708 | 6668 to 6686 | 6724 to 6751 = 0.92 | 24.2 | 22.5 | 22.9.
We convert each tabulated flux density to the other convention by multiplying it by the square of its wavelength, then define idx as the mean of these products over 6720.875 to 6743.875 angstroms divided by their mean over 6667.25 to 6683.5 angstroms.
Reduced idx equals 0.98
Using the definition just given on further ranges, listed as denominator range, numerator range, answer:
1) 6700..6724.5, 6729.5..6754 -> 1.02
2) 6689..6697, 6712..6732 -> 0.95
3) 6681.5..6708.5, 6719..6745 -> 0.99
